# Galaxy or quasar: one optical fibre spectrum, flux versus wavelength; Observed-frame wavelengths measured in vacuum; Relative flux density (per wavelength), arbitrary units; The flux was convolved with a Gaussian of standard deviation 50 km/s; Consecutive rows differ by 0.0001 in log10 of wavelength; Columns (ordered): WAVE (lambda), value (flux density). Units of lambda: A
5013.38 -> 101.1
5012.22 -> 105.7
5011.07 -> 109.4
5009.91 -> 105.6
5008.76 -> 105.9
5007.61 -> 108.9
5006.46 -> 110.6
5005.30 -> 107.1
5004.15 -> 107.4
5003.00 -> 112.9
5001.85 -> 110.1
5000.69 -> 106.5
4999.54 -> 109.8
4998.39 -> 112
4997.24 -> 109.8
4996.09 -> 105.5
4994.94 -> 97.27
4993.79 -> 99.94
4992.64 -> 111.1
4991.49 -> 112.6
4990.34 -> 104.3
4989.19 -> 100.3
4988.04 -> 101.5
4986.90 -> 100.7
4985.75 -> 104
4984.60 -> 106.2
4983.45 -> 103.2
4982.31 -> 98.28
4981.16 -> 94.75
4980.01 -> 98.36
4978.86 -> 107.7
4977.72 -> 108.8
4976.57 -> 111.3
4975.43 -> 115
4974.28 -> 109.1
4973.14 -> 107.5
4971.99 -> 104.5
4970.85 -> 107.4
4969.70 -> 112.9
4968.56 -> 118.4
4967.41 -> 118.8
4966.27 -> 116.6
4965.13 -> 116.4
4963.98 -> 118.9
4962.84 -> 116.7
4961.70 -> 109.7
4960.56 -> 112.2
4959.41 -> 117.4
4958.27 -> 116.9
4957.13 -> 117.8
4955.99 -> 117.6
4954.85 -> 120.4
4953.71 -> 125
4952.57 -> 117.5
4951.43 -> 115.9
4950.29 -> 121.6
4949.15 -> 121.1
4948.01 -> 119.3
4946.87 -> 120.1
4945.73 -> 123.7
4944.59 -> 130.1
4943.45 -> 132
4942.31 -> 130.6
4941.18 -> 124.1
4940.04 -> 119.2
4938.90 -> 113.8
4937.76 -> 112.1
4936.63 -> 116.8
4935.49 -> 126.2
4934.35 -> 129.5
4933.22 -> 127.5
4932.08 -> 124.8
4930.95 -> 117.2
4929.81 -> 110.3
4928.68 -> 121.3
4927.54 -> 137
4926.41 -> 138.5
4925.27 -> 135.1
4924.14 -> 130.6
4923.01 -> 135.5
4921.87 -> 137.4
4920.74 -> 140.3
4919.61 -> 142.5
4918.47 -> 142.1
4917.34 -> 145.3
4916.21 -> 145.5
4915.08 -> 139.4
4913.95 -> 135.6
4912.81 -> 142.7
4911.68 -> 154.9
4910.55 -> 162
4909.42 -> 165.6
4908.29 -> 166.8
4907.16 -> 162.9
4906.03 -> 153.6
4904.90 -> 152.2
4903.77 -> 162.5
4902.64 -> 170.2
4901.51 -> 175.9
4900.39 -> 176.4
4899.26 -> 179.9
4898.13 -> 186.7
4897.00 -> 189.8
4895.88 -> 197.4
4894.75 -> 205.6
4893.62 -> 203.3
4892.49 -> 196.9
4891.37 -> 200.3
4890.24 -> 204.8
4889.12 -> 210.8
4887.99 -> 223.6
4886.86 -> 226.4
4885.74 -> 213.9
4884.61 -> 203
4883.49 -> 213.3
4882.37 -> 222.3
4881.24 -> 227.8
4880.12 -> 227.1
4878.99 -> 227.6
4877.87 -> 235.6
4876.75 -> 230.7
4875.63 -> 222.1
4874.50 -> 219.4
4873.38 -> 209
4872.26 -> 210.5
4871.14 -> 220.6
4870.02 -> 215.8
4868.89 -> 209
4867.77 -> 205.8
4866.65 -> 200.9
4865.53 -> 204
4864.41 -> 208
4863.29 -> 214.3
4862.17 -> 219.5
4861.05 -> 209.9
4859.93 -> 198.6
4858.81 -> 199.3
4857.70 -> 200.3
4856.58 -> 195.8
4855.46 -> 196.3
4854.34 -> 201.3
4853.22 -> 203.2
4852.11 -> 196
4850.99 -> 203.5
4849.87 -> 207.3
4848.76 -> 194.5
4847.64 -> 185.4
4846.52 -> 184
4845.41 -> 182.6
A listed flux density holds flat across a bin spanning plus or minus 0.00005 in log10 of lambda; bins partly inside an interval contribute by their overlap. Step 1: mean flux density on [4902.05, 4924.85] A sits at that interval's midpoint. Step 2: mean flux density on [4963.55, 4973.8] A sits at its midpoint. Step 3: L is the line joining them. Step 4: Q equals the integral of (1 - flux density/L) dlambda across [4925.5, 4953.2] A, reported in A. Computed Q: 1.94 A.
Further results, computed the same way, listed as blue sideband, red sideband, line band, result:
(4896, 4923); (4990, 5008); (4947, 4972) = 2.5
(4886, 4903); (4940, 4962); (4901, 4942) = 5.5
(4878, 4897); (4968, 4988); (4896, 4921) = 3.8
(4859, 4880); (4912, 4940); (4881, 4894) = -1.7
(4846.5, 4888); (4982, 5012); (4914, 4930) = 2.9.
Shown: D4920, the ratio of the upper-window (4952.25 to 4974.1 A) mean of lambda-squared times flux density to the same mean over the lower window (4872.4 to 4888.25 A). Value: 0.5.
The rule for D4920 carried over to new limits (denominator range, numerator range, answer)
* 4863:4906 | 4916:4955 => 0.63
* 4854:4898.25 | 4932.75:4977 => 0.58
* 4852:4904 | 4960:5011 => 0.55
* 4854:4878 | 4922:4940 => 0.61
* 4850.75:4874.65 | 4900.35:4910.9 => 0.81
